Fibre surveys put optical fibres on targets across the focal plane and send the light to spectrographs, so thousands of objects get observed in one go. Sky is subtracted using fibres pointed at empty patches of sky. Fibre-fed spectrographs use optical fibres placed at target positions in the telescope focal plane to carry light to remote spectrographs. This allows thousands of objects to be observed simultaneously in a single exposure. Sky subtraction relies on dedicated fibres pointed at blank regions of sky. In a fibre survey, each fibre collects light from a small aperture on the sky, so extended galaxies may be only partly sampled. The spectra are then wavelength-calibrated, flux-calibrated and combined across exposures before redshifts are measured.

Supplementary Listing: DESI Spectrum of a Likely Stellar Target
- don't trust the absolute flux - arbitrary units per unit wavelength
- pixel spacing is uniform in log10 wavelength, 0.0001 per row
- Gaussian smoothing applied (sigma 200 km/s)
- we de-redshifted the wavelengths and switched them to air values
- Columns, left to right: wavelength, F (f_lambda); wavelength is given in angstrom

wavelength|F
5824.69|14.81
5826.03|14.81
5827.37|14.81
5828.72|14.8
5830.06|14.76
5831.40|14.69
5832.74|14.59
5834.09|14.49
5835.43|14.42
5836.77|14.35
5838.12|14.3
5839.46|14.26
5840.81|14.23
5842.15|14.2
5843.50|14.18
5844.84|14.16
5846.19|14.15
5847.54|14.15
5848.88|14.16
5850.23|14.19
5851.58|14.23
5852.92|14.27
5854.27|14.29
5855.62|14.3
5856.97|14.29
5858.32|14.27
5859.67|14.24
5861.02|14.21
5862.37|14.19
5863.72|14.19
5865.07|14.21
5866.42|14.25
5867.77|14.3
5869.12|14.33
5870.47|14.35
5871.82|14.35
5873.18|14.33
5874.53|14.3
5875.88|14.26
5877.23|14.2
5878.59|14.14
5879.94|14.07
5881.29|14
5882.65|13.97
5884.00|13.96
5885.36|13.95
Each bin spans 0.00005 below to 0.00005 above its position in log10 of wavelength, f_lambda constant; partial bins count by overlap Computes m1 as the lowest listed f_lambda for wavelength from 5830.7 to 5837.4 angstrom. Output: 14.35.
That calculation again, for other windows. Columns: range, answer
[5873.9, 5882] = 14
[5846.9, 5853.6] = 14.15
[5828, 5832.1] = 14.69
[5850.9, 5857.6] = 14.23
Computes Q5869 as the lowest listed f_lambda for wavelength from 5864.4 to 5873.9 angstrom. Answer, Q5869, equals 14.21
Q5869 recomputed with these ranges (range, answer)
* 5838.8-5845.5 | 14.16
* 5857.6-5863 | 14.19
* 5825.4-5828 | 14.81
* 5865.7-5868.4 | 14.25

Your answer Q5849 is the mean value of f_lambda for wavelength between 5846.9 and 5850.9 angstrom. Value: 14.2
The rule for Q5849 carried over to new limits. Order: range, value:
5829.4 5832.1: 14.8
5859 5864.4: 14.2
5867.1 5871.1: 14.3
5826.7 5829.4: 14.8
